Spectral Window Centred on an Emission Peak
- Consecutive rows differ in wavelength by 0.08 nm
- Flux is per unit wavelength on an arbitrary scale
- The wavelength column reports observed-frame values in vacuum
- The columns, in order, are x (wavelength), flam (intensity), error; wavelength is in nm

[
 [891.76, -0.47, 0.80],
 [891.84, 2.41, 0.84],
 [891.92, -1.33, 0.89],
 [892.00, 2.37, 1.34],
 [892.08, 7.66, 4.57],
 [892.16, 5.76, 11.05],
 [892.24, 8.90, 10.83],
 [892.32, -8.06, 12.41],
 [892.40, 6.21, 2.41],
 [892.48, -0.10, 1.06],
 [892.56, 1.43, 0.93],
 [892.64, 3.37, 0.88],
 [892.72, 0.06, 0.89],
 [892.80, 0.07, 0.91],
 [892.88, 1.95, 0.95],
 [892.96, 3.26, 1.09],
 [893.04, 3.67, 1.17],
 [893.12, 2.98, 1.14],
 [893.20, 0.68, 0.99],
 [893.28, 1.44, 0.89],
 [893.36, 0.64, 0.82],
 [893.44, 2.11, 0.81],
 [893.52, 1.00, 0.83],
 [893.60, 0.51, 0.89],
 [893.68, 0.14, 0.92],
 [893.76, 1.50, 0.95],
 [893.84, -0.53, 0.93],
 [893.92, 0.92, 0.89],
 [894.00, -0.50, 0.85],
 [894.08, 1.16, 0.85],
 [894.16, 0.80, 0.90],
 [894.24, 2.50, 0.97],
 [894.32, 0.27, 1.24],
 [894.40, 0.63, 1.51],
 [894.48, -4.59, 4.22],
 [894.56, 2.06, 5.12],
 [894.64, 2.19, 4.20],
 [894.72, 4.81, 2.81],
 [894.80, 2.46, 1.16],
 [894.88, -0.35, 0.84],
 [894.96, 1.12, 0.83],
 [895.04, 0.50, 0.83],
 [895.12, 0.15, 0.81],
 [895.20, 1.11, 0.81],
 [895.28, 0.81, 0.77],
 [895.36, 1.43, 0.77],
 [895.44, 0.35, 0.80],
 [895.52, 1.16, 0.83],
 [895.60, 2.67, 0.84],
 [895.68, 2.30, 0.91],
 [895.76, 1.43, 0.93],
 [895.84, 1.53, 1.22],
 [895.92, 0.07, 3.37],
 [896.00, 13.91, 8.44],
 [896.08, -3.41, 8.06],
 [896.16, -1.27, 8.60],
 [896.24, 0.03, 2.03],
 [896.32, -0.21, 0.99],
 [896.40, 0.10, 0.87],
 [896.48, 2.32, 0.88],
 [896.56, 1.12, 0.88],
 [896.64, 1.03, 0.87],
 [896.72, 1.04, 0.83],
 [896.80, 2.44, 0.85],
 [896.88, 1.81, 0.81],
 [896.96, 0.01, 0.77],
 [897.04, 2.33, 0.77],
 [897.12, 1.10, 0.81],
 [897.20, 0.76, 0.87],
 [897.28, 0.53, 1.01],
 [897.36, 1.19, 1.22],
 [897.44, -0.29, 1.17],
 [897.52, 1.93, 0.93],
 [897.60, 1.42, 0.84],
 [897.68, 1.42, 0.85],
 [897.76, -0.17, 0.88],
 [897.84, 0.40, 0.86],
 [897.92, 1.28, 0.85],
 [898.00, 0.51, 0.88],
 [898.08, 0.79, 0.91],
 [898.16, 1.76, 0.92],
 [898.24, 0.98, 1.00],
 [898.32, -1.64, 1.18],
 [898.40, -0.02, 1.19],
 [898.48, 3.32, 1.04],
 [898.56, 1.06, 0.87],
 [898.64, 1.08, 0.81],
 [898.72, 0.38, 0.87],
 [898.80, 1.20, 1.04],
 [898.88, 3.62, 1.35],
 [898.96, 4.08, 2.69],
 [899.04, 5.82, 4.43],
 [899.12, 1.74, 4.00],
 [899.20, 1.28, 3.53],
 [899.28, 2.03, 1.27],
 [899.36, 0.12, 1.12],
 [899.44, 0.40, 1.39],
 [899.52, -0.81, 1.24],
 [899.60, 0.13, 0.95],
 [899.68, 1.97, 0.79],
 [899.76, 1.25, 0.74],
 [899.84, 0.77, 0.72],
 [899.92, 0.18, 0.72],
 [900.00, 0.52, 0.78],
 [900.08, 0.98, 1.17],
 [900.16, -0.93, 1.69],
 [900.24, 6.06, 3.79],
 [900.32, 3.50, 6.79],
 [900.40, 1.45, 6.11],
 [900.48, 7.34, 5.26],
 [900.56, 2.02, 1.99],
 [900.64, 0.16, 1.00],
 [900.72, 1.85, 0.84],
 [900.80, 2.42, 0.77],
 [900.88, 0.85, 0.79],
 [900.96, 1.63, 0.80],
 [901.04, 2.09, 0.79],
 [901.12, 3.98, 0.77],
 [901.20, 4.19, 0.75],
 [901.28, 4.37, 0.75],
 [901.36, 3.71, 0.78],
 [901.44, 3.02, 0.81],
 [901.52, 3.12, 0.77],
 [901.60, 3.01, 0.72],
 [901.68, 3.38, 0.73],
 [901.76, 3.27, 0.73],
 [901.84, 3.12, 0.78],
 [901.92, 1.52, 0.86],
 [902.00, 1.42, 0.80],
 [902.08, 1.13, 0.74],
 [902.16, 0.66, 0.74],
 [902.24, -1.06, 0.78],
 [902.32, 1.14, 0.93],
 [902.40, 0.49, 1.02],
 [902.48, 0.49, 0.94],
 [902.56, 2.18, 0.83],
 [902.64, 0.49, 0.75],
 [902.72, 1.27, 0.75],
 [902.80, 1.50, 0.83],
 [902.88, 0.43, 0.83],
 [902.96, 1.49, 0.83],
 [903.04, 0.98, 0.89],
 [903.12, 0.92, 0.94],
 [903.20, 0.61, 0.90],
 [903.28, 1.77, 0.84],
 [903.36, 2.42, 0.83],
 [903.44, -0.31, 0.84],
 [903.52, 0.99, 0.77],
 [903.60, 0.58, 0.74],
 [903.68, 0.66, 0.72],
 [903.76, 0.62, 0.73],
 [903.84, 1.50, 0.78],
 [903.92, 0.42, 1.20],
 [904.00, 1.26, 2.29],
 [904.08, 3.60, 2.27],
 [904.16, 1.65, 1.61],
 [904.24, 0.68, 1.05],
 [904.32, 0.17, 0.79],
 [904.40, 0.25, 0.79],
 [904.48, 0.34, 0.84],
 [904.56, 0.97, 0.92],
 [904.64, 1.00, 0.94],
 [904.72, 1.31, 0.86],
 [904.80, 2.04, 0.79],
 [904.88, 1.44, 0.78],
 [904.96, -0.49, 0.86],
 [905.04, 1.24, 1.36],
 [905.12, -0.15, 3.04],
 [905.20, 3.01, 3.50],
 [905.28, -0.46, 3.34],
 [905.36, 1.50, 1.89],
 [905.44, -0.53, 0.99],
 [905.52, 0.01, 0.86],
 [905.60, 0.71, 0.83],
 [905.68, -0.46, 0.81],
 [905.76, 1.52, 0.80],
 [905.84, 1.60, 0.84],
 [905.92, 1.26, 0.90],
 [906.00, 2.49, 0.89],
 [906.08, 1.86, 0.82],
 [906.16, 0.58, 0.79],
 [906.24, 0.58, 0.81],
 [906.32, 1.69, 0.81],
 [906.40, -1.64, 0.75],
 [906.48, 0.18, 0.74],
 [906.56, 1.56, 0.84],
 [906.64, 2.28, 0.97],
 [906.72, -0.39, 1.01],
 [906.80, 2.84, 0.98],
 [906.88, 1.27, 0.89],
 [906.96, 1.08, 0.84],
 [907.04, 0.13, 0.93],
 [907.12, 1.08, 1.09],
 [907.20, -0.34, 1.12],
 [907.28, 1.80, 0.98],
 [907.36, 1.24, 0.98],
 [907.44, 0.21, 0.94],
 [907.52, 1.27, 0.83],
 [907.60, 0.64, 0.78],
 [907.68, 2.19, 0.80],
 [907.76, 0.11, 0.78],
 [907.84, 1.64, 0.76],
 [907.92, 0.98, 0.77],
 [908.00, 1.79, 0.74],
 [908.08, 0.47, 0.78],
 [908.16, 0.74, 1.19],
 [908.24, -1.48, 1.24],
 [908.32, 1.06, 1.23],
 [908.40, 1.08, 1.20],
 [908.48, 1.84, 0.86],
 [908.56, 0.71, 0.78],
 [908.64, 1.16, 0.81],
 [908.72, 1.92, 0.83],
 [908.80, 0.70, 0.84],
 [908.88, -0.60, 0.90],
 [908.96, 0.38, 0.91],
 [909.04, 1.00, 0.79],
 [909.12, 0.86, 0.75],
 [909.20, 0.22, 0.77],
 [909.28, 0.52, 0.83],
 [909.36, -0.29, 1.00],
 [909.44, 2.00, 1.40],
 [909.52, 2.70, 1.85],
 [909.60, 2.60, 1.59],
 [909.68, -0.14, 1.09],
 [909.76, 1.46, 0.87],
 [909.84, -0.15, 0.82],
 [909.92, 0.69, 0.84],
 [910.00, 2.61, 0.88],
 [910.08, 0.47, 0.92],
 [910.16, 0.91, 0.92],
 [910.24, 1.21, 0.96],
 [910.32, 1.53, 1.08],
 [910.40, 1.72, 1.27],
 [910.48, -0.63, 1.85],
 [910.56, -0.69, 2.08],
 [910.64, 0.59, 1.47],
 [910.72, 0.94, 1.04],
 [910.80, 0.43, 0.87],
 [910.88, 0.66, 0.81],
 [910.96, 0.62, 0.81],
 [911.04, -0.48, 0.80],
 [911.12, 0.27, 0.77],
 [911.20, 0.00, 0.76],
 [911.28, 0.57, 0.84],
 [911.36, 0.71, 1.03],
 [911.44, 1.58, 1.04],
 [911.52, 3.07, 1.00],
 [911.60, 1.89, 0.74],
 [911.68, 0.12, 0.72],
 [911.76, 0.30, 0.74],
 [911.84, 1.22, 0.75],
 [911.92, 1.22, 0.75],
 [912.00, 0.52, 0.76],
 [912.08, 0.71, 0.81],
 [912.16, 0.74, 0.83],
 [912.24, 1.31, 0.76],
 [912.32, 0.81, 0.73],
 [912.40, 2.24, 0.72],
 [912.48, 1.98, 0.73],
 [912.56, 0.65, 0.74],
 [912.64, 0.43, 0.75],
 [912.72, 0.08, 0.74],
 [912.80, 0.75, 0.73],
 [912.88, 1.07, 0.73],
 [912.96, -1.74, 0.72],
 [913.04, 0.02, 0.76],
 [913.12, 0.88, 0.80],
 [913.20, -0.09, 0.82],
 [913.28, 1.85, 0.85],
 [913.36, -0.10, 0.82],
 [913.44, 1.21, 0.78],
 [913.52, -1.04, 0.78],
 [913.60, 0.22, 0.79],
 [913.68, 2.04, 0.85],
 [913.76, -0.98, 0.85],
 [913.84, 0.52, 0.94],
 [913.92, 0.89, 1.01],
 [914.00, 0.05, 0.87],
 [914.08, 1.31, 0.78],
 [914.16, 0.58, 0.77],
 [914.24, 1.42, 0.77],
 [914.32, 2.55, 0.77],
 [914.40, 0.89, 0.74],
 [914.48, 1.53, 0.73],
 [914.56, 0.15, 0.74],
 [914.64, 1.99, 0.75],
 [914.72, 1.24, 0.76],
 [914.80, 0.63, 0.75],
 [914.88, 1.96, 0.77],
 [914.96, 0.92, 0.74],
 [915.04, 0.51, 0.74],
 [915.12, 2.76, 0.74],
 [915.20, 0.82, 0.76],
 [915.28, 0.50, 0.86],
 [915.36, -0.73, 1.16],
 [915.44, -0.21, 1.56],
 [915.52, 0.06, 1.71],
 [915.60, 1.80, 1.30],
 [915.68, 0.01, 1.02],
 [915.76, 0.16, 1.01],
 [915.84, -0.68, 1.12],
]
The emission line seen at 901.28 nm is [O III]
